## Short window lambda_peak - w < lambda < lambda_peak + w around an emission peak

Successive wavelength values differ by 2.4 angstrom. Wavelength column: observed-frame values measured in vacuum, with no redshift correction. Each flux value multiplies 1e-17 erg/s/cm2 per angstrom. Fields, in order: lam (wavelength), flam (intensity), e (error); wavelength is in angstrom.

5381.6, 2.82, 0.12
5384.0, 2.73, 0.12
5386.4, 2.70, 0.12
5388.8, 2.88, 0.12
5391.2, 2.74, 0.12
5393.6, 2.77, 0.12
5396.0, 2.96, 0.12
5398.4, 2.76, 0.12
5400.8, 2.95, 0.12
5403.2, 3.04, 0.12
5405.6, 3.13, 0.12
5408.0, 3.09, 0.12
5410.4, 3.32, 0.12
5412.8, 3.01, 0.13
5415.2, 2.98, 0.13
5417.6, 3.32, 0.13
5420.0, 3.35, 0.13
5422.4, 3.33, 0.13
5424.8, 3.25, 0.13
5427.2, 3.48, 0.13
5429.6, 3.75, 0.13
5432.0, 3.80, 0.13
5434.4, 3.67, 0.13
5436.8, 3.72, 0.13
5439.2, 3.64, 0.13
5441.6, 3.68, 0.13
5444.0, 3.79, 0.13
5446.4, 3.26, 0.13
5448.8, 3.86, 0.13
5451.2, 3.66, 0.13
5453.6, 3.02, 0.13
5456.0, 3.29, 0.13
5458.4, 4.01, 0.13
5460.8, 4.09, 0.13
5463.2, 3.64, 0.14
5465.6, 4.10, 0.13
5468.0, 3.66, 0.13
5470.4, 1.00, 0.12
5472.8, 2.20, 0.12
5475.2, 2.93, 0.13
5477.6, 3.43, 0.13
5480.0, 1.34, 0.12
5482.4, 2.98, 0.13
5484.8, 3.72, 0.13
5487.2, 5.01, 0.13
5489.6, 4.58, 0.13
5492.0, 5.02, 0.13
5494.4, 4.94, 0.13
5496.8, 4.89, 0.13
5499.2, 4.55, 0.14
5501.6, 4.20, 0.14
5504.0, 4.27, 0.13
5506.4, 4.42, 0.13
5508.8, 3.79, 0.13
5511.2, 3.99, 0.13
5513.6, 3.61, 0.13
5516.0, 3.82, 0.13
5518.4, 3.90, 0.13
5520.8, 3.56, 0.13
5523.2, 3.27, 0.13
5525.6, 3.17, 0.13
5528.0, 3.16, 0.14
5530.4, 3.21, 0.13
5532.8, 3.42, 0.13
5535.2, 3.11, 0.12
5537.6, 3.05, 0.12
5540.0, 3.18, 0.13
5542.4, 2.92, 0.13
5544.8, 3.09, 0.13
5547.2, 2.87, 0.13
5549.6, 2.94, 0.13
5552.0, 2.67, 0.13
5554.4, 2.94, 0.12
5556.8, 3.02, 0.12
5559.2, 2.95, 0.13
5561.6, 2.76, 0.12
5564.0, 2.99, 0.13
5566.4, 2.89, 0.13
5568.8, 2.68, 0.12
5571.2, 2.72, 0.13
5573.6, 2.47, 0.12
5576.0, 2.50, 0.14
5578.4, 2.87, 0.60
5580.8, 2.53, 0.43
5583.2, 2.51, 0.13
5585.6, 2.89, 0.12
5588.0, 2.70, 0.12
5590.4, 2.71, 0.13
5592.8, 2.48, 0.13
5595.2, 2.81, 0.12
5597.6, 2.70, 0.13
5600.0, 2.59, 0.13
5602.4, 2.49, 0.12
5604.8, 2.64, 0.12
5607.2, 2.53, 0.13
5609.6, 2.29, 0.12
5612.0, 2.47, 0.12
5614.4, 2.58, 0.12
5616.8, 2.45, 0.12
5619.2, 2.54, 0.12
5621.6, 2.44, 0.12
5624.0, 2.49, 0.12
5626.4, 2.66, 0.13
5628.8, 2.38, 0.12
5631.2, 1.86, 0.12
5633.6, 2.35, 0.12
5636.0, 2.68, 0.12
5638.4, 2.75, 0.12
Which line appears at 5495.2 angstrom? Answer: C IV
